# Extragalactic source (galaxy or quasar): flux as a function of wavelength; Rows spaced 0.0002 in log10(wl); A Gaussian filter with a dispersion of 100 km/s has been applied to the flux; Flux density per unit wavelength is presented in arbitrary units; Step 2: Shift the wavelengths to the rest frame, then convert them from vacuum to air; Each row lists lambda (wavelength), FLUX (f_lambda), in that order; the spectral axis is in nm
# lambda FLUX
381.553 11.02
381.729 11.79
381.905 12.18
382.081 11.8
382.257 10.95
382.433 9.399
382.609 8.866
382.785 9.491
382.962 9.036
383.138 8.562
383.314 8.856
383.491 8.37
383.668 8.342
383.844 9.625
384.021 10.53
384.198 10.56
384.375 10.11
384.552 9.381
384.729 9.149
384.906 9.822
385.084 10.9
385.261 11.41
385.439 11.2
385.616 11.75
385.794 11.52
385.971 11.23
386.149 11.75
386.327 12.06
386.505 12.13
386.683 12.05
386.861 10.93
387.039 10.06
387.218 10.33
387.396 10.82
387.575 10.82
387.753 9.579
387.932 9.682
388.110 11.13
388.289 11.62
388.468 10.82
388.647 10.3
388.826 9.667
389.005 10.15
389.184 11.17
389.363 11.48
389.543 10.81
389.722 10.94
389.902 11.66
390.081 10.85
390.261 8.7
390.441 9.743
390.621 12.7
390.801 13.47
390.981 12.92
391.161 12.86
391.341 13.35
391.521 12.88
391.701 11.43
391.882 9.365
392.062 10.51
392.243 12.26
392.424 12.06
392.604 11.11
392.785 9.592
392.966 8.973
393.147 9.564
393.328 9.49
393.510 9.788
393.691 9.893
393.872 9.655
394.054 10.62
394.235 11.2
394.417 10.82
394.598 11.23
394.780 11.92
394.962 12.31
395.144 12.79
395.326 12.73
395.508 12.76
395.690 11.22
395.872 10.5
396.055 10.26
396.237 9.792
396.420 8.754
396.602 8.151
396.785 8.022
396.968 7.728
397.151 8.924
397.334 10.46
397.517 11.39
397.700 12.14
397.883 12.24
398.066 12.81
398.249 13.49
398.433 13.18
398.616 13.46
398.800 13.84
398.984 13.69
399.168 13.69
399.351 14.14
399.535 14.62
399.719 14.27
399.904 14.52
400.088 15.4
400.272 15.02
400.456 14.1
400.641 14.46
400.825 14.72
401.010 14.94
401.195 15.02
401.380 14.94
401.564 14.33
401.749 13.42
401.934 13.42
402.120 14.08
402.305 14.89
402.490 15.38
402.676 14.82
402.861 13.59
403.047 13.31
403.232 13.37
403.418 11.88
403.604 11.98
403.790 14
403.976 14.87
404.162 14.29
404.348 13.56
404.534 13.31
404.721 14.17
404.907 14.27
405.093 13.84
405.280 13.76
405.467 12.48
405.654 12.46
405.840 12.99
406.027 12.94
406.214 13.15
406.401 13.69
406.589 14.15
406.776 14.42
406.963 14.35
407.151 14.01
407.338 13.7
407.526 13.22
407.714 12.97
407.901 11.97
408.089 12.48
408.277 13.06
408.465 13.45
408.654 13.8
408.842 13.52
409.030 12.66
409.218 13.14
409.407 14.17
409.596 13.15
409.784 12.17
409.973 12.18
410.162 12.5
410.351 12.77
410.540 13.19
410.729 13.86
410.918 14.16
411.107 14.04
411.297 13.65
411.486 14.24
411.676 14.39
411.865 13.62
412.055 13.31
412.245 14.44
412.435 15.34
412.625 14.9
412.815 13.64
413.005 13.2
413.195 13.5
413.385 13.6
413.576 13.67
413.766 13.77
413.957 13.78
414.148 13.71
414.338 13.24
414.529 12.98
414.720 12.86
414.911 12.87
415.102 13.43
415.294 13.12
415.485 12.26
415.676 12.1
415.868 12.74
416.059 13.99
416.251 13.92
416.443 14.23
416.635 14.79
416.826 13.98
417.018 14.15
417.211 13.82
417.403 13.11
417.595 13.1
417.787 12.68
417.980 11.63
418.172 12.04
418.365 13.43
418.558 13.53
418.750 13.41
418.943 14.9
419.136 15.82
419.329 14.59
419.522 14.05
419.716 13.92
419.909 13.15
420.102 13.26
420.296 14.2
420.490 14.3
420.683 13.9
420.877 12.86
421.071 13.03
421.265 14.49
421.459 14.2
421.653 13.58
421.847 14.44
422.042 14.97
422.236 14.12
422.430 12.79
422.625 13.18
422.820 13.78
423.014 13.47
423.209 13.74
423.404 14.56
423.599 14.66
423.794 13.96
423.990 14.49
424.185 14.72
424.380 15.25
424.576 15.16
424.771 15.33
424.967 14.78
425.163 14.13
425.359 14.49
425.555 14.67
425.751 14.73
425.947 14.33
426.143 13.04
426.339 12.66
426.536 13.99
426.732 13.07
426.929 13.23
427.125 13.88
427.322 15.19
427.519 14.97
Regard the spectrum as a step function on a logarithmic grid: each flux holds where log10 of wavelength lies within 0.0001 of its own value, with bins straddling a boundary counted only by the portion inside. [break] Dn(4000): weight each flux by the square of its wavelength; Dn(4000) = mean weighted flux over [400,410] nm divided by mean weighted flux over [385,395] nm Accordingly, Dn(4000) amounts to 1.3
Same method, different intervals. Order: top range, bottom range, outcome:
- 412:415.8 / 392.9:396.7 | 1.40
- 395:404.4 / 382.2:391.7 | 1.29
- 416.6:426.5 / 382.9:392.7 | 1.52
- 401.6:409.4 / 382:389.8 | 1.43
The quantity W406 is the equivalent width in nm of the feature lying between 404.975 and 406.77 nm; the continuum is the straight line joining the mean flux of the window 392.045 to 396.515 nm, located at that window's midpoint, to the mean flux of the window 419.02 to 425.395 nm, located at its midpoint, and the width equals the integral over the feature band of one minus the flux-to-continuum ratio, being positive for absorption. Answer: -0.17 nm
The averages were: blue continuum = 10.8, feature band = 13.3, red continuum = 14.2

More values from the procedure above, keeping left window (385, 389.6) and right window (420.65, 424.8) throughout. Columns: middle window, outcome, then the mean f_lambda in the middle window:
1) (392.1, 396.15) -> 0.23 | 10.9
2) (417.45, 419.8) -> 0.03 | 13.6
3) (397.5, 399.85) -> -0.27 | 13.4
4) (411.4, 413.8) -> -0.14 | 14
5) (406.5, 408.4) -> -0.10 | 13.4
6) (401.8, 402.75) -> -0.17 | 14.5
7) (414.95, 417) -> 0.01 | 13.5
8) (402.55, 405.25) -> -0.27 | 13.7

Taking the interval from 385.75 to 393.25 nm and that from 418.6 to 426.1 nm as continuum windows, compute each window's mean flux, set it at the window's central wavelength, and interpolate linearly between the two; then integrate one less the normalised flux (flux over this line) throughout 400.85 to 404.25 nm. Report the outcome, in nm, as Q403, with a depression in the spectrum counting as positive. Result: -0.48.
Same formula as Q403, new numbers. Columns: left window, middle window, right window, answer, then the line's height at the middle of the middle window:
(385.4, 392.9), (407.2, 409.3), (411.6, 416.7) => -0.01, 13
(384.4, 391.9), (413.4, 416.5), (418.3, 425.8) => 0.05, 13.5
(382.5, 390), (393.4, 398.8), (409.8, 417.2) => 0.26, 11.6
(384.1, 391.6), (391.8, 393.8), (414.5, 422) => 0.21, 11.5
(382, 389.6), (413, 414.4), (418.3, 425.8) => -0.03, 13.3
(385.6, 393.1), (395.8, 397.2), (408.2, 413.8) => 0.34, 11.9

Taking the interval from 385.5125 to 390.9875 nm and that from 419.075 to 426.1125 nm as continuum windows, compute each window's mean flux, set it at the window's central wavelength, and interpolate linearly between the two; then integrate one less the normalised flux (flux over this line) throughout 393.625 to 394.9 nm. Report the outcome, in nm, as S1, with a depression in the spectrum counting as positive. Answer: 0.08 nm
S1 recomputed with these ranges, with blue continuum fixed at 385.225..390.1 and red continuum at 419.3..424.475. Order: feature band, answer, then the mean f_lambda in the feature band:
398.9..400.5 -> -0.312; 14.4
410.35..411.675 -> -0.080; 13.8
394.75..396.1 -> -0.022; 11.9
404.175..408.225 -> -0.266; 13.4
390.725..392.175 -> -0.098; 12.1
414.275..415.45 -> 0.029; 13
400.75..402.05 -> -0.234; 14.4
